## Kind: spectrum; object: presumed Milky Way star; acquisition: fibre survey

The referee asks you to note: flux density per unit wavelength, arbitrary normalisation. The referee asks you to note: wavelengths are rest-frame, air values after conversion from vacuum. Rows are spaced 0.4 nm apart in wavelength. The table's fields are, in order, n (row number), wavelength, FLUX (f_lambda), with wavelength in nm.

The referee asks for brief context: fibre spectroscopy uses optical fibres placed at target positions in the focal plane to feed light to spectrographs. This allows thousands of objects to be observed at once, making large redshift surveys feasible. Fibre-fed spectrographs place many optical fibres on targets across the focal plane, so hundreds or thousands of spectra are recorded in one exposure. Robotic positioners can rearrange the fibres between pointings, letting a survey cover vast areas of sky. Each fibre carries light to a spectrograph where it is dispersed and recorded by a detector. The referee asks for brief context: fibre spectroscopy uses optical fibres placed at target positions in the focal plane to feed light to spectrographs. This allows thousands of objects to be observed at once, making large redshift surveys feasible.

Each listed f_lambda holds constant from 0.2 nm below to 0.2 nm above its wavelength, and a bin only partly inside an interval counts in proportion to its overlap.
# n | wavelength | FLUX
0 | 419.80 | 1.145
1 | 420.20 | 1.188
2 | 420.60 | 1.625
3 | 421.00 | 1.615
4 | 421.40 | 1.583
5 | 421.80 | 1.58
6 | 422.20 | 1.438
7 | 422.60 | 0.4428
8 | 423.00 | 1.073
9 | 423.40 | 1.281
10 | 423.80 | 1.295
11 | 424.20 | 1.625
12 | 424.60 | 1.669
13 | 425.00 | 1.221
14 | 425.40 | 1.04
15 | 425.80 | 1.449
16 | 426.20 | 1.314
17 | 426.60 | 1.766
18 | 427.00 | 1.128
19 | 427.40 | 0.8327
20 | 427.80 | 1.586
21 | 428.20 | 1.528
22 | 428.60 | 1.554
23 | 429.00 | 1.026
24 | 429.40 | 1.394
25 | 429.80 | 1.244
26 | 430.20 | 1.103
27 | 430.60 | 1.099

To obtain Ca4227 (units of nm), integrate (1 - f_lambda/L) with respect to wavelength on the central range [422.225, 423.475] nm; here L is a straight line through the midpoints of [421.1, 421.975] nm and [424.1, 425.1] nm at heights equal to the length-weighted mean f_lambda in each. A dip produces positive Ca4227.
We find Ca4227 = 0.47 nm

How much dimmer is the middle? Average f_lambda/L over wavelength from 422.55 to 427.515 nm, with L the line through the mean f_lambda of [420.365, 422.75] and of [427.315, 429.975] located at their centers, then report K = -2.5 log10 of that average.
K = 0.075 mag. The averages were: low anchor 1.4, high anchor 1.33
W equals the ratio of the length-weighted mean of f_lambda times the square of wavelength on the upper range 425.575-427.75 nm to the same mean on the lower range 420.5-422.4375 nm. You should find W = 0.9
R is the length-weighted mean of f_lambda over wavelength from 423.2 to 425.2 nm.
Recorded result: 1.42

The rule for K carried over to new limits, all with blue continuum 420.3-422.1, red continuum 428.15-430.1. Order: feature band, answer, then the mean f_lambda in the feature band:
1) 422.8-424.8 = 0.07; 1.39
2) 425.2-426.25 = 0.13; 1.26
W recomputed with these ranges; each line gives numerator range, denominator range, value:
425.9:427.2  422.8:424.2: 1.12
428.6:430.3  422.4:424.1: 1.20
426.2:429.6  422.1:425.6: 1.12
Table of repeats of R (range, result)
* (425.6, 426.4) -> 1.38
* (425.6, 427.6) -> 1.3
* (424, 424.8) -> 1.65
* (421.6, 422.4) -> 1.51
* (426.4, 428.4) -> 1.37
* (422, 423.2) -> 0.985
